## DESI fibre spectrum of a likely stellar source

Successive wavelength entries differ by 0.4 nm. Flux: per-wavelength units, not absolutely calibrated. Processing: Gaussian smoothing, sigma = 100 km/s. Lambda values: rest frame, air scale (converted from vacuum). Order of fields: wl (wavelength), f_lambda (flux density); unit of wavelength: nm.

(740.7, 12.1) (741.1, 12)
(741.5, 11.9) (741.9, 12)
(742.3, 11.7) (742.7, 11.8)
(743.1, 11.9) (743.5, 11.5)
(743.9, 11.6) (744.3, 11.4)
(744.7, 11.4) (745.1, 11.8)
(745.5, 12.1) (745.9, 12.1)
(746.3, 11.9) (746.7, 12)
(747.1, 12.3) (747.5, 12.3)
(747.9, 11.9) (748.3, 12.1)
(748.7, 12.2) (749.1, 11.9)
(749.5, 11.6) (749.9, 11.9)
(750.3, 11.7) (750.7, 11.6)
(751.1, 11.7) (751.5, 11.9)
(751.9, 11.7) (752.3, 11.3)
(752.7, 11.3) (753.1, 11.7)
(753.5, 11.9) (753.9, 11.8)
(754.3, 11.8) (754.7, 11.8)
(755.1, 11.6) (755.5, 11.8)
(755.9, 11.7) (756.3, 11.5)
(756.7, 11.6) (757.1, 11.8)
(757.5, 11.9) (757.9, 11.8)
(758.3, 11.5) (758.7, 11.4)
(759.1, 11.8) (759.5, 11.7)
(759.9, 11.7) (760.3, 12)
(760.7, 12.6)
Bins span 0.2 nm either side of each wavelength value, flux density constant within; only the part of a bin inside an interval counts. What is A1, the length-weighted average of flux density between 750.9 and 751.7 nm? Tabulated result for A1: 11.8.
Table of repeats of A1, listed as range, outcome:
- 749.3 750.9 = 11.7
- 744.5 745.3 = 11.6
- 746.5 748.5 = 12.1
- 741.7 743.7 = 11.8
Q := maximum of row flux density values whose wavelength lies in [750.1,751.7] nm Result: 11.9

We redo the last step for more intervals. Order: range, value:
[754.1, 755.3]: 11.8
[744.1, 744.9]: 11.4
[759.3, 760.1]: 11.7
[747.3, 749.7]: 12.3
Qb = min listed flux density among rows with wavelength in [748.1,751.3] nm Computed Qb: 11.6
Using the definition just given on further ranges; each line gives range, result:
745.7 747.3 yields 11.9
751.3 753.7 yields 11.3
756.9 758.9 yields 11.4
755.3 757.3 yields 11.5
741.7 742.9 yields 11.7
